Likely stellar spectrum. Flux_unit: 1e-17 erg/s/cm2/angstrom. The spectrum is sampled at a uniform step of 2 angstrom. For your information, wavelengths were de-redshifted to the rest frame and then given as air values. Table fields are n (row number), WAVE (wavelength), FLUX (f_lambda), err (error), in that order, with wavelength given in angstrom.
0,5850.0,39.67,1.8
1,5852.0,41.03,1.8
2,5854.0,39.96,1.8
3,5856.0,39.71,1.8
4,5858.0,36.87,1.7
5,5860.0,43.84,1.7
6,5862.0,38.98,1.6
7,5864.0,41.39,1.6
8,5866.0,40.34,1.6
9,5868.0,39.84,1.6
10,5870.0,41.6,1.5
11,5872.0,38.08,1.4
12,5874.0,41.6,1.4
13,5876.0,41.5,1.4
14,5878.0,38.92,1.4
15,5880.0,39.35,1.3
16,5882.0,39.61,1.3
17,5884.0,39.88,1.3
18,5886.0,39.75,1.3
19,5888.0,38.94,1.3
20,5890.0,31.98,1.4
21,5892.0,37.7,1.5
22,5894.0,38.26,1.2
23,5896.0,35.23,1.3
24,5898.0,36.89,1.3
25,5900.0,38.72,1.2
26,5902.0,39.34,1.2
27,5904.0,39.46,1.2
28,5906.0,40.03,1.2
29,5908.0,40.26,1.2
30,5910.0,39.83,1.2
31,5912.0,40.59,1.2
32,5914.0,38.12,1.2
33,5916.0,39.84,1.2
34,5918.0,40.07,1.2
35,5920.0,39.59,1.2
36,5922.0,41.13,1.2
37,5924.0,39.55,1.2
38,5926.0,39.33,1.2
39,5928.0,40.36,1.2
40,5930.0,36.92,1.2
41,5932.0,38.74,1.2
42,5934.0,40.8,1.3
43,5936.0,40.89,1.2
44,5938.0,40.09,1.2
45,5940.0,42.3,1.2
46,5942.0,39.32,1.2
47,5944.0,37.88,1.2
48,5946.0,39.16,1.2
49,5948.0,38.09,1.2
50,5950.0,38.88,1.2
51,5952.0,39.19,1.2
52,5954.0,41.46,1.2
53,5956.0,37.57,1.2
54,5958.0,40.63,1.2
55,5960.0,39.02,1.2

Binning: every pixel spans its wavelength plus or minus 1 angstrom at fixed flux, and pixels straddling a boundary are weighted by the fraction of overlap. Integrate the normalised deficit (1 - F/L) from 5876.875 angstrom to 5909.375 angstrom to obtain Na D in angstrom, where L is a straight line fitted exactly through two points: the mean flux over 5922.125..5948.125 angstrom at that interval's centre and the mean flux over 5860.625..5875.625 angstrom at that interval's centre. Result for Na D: 1.4 angstrom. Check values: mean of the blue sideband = 40.4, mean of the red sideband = 39.6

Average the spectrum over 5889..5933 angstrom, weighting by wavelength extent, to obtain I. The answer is 38.7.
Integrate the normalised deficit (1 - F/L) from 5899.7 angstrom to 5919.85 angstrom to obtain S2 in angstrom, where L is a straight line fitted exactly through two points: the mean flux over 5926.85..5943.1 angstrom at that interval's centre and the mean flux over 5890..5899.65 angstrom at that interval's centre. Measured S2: -1.0 angstrom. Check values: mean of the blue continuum 36.6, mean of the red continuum 39.9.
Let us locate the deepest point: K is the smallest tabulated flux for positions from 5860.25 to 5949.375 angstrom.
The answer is 31.98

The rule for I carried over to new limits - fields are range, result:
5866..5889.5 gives 39.8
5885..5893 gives 37.1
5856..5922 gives 39.3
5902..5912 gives 39.9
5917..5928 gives 40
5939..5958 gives 39.4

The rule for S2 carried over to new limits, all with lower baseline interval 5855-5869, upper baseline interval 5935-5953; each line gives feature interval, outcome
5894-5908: 0.5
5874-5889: 0.1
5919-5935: 0.0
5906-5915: 0.0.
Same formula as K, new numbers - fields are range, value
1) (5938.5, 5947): 37.88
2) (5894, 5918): 35.23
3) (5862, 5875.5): 38.08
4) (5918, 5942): 36.92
